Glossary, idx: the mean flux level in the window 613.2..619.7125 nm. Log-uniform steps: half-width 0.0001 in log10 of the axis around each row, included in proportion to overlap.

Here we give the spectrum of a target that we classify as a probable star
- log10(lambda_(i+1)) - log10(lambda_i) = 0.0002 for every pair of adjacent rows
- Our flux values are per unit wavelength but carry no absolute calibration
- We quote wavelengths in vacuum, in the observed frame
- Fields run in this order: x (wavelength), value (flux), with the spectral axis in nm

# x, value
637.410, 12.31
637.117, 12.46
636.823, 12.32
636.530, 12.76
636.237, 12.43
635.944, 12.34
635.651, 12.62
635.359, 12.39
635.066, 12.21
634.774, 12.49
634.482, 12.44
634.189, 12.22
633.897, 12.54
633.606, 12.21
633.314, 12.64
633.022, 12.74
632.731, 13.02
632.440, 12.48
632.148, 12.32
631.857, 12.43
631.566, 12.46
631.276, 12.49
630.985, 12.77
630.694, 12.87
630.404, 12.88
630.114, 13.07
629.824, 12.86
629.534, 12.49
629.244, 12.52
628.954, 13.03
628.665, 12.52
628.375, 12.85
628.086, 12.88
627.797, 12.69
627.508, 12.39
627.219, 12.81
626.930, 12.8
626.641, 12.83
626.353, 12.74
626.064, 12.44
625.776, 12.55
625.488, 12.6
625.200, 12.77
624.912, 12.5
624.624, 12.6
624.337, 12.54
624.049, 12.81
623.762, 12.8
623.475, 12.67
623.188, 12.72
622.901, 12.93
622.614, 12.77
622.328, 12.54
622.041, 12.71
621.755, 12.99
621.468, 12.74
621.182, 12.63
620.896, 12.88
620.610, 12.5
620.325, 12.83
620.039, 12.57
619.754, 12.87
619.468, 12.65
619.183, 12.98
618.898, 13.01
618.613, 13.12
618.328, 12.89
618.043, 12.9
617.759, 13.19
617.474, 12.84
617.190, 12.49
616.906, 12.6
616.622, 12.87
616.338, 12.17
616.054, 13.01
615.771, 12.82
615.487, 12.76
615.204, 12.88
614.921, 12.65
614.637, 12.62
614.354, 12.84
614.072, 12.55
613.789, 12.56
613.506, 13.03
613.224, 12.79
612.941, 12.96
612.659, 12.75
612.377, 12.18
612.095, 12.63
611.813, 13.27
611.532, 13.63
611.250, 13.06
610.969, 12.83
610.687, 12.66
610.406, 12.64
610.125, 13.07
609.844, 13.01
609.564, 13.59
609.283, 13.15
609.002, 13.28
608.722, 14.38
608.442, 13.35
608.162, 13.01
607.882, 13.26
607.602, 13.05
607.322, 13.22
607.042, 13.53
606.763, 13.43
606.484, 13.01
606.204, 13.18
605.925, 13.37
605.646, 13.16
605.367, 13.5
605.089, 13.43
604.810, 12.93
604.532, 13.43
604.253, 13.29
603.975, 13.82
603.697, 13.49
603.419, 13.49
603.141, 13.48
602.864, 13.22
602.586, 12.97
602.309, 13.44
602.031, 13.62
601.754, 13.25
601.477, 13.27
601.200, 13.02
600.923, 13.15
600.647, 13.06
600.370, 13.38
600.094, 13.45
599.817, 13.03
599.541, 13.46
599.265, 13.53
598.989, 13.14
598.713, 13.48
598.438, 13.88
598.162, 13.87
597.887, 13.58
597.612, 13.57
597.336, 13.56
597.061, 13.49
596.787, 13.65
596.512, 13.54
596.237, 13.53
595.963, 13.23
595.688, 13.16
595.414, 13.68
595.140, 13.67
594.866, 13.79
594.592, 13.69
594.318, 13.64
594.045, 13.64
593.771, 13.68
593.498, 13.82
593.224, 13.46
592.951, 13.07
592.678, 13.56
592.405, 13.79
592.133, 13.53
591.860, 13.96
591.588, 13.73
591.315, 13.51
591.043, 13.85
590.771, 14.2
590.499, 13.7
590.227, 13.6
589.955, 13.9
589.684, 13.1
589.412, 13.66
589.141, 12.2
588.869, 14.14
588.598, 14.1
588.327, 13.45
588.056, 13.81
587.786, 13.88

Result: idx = 12.8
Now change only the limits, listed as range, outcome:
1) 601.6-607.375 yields 13.3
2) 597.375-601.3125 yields 13.4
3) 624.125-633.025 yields 12.7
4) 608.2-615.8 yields 13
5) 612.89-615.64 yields 12.8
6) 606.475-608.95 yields 13.4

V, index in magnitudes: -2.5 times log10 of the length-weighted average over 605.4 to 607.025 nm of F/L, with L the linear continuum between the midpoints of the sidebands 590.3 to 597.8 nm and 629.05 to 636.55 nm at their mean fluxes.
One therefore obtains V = 0.00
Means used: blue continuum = 13.6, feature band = 13.3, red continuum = 12.6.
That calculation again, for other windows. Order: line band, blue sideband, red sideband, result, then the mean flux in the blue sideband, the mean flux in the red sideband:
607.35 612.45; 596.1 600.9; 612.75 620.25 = -0.007 mag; 13.5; 12.8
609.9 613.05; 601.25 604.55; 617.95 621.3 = 0.018 mag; 13.4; 12.8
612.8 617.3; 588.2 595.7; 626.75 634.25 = 0.027 mag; 13.6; 12.7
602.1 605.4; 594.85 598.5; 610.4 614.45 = -0.011 mag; 13.6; 12.8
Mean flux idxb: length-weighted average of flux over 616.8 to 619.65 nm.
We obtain 12.9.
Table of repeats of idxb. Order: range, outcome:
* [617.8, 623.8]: 12.8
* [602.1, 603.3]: 13.3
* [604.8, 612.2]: 13.2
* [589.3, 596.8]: 13.6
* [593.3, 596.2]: 13.6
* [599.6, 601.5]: 13.2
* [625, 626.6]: 12.6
